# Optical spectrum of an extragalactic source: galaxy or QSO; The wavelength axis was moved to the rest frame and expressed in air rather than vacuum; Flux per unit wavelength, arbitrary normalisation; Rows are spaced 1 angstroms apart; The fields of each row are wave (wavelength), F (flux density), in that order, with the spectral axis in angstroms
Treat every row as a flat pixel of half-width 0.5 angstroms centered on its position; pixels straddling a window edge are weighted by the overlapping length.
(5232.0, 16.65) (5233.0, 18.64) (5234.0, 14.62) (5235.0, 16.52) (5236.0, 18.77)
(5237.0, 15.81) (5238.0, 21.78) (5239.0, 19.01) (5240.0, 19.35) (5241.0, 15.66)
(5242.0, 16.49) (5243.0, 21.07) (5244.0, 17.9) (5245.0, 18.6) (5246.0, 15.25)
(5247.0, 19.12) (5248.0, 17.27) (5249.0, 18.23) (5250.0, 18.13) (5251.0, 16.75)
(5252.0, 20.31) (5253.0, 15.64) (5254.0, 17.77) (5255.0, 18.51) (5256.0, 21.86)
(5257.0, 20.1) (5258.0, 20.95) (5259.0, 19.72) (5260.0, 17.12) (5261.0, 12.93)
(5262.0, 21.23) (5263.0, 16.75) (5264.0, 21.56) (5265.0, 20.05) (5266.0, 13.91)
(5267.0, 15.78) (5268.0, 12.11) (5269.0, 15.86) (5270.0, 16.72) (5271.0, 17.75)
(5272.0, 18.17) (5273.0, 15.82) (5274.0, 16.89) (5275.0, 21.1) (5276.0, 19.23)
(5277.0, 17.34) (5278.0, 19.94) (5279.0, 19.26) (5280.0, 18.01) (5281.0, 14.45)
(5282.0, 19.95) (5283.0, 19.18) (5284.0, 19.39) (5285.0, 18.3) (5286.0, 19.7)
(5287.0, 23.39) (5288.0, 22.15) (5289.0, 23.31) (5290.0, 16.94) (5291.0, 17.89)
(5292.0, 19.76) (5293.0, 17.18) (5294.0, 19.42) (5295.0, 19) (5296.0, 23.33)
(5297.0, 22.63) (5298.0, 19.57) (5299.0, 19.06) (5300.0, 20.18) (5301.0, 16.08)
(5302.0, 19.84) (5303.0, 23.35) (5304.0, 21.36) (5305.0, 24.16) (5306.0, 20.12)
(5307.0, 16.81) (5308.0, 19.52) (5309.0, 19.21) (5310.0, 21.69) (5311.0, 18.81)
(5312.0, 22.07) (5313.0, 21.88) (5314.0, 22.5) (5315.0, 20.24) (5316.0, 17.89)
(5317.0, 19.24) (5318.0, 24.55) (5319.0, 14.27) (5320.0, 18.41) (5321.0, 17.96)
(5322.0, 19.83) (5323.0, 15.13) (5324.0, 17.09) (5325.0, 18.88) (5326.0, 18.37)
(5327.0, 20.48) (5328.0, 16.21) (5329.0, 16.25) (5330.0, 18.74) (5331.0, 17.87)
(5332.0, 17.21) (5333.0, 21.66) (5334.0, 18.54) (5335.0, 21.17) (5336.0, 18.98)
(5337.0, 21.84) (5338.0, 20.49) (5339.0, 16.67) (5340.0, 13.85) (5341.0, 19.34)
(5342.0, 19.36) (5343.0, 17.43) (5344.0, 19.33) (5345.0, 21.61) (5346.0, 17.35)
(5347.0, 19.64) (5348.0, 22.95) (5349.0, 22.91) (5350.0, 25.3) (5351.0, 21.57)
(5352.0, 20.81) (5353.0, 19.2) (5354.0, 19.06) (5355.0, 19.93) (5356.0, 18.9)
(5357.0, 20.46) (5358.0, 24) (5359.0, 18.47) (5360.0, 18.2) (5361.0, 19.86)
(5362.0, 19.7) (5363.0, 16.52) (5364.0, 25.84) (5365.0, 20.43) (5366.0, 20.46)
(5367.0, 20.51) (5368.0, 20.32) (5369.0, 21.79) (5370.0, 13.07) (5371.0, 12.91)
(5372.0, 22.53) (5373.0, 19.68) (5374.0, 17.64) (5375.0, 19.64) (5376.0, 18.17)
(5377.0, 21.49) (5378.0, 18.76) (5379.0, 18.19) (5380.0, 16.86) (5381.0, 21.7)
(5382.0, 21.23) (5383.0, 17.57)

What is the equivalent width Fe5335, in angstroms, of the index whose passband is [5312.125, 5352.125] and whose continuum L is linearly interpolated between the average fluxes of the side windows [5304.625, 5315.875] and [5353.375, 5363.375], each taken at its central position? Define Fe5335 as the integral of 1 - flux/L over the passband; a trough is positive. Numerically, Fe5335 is 1.40 angstroms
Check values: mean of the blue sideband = 20.5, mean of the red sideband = 19.5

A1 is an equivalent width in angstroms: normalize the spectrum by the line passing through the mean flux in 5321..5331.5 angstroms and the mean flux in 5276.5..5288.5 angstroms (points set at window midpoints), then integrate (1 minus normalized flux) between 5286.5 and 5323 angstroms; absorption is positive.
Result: -2.89 angstroms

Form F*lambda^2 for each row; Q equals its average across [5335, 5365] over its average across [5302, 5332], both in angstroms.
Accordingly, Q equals 1.0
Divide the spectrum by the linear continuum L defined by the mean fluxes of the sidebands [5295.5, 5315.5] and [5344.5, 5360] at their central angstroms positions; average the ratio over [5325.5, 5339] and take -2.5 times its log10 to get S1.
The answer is 0.09 mag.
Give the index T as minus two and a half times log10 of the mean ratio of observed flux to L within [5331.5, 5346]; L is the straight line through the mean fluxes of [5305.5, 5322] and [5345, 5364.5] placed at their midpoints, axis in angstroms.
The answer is 0.066 mag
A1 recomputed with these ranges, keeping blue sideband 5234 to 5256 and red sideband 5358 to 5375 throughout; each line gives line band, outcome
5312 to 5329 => -0.1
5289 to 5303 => -0.7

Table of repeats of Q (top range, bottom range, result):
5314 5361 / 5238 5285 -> 1.10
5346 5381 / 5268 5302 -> 1.08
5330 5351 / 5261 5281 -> 1.15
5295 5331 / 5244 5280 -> 1.11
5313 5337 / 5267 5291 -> 1.04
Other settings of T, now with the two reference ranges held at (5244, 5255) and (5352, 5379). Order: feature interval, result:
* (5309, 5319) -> -0.10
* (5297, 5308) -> -0.09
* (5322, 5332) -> 0.07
